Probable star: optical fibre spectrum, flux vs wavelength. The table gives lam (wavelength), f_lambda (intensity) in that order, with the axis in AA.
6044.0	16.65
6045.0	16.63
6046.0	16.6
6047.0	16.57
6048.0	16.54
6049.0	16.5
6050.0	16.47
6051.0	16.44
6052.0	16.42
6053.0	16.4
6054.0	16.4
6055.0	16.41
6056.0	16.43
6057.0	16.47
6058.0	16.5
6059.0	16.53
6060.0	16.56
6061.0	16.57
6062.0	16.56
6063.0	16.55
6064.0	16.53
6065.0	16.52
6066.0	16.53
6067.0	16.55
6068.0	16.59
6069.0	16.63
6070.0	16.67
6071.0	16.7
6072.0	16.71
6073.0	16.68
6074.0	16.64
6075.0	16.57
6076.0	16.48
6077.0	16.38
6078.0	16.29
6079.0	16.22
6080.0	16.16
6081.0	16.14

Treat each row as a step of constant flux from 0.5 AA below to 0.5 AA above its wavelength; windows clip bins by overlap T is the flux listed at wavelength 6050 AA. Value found 16.47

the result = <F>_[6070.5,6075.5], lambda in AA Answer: 16.7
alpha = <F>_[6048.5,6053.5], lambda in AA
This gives 16.4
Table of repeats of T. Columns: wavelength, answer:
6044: 16.65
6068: 16.59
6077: 16.38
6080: 16.16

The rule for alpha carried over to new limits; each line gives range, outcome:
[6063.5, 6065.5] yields 16.5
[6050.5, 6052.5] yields 16.4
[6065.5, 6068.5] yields 16.6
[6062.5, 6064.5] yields 16.5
